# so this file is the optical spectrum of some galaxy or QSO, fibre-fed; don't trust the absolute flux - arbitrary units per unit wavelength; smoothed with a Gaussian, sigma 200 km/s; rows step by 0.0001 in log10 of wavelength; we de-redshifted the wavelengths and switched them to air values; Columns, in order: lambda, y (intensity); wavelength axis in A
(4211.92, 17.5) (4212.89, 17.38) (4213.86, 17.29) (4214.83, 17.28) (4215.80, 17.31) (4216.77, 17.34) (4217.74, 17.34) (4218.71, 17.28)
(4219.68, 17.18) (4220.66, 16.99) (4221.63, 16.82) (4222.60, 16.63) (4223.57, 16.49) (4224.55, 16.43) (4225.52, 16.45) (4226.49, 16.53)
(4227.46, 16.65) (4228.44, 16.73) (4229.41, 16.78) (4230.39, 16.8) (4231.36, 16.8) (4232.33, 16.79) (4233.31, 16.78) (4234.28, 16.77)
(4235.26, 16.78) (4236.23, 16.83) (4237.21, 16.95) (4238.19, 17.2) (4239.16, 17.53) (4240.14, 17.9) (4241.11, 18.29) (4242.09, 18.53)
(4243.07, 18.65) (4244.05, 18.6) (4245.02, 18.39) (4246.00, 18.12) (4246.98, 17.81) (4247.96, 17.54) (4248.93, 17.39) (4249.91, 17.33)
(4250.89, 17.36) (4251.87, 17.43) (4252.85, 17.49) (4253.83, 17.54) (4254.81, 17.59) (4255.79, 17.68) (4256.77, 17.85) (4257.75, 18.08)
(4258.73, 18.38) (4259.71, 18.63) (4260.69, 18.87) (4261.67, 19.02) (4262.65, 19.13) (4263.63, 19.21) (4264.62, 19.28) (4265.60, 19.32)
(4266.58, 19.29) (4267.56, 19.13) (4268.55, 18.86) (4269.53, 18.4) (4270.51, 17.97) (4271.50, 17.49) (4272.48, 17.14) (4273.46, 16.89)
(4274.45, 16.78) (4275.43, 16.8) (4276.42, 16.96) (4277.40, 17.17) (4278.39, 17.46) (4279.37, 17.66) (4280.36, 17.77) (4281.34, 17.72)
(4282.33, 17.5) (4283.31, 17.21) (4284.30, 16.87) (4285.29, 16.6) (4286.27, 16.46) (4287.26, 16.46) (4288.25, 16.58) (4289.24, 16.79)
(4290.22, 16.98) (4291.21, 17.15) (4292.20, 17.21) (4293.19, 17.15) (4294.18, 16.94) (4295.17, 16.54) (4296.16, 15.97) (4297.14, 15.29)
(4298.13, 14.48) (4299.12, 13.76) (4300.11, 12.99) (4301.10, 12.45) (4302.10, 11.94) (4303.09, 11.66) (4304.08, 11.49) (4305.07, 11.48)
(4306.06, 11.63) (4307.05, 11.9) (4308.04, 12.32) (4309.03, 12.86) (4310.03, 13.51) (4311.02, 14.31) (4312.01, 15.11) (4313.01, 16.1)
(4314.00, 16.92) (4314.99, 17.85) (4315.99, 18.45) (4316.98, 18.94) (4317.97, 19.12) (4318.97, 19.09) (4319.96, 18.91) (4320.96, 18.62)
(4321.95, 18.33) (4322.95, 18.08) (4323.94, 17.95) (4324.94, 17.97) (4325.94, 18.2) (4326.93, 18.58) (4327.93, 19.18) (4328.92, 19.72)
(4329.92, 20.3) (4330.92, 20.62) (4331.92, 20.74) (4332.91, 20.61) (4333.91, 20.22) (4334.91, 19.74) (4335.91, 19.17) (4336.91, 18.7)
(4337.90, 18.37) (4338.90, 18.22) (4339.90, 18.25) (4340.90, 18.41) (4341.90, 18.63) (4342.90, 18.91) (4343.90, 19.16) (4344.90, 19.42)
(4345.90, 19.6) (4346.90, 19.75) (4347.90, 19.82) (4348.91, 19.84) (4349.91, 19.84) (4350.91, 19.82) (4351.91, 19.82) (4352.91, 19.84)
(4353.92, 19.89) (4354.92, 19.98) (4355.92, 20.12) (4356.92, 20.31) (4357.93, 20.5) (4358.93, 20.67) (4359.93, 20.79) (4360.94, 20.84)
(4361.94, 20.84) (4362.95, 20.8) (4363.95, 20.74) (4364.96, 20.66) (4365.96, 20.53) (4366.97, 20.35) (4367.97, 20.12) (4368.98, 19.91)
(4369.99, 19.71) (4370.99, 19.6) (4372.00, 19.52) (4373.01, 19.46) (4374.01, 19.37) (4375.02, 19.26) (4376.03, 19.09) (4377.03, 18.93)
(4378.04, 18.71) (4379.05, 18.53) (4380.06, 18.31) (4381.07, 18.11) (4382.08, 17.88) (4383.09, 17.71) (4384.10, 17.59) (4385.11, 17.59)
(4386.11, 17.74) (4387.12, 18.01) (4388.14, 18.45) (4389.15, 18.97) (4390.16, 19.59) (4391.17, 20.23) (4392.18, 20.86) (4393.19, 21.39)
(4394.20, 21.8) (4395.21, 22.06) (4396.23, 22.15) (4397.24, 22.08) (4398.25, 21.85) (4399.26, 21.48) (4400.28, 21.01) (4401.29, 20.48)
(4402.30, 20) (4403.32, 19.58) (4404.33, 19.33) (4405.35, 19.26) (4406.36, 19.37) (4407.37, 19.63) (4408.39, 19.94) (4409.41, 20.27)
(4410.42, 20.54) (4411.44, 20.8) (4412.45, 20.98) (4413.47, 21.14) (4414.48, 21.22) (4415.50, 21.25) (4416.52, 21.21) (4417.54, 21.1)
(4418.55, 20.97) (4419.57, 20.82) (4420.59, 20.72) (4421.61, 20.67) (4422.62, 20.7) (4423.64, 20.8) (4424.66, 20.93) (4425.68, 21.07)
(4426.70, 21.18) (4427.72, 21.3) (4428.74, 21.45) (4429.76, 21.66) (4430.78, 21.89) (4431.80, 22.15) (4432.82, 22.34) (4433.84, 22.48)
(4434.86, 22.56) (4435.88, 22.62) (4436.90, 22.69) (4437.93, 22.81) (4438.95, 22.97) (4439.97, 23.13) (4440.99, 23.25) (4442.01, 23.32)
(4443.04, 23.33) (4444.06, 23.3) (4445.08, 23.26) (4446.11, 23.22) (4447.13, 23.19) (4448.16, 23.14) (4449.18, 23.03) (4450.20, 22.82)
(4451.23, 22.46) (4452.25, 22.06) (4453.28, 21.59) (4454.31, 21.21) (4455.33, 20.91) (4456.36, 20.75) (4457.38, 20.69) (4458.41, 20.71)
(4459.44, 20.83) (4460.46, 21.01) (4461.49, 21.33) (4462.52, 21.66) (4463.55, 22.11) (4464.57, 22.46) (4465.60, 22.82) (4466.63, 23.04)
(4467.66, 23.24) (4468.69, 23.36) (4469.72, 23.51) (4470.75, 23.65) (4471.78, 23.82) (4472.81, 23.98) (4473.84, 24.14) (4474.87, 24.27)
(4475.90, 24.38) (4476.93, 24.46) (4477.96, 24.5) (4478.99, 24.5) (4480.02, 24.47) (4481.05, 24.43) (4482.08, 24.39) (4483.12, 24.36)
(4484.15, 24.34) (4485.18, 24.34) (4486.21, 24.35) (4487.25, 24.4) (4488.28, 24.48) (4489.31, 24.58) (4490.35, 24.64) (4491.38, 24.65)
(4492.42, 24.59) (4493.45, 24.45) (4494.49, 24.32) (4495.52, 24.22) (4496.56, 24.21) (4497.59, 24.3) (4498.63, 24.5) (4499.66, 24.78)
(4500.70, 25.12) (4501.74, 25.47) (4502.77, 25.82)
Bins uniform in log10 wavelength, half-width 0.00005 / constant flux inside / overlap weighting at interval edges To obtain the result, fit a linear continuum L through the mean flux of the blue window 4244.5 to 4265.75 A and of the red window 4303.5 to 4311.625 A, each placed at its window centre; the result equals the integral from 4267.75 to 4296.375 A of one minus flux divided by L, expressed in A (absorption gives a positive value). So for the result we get -3.7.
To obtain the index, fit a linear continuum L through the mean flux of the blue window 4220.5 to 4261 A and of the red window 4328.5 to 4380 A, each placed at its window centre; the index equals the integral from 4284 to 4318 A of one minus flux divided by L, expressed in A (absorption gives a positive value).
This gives 6.4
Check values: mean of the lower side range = 17.4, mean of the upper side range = 19.7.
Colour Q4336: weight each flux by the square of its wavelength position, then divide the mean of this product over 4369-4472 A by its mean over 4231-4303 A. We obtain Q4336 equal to 1.3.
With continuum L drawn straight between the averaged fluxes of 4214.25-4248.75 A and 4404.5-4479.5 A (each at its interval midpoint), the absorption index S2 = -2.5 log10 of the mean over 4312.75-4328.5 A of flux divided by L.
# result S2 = 0.06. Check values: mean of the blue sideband 17.2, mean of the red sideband 22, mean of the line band 18.3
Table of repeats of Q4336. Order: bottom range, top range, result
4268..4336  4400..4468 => 1.37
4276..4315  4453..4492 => 1.64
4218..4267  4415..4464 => 1.36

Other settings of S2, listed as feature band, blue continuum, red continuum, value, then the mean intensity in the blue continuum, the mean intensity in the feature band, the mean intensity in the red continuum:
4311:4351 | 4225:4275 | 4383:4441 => 0.03 mag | 17.8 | 18.8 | 20.8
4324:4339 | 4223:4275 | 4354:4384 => -0.02 mag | 17.7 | 19.3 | 19.7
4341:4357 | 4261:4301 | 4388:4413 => -0.03 mag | 17.2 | 19.6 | 20.5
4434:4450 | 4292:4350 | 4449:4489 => -0.05 mag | 17.1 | 23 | 23.1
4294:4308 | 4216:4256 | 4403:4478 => 0.37 mag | 17.3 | 13.4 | 21.9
